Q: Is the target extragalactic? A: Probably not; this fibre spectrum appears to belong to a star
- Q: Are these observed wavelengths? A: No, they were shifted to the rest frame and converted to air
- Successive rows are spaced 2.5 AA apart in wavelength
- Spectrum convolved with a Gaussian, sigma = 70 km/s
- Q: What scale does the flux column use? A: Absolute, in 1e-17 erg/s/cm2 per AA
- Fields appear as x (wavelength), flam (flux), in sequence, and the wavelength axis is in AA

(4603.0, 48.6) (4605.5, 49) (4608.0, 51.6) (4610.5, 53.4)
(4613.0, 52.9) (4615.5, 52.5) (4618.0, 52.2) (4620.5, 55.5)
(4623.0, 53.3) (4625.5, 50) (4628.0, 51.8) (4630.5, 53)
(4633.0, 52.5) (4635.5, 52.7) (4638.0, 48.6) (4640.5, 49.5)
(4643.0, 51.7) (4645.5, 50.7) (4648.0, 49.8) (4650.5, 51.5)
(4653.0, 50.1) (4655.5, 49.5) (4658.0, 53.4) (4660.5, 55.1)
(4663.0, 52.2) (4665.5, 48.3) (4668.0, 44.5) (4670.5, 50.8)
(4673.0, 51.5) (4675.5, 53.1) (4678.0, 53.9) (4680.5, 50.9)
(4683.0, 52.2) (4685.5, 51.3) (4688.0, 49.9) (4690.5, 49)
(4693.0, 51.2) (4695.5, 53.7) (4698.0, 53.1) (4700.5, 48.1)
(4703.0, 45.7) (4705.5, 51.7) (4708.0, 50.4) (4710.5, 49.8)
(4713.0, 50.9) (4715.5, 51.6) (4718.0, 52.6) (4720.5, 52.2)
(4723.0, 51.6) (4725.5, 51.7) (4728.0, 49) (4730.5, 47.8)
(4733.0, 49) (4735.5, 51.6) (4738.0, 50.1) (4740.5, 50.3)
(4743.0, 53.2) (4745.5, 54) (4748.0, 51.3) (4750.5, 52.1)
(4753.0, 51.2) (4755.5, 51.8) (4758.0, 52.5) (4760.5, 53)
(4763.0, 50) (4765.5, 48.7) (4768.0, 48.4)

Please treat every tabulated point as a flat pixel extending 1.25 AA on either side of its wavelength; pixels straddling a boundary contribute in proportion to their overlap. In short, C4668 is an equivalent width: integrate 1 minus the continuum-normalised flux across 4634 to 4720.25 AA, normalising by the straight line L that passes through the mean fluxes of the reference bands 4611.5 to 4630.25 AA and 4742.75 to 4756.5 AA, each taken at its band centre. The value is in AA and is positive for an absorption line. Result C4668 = 2.6 AA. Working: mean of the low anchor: 52.6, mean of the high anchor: 52.2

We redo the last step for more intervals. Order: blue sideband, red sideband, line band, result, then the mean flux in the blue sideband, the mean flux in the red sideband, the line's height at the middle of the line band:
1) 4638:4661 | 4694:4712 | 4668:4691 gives -0.2 AA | 51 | 50.4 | 50.6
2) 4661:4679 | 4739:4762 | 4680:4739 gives 0.9 AA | 50.8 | 52.1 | 51.4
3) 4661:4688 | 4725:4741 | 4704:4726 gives -0.5 AA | 50.9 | 49.8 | 50.2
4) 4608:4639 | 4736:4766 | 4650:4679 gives 0.6 AA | 52.4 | 51.6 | 52.1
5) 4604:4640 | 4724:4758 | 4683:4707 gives 0.4 AA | 52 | 51.1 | 51.4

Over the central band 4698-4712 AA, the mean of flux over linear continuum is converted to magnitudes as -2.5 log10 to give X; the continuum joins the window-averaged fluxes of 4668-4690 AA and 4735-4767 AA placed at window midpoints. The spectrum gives 0.04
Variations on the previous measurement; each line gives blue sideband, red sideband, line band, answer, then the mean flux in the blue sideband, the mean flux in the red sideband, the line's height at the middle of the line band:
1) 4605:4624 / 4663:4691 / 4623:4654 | 0.017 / 52.7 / 50.6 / 51.9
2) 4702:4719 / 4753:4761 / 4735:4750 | -0.003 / 50.4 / 52.2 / 51.6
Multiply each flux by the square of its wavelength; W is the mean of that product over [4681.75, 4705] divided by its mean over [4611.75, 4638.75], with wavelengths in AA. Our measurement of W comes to 0.99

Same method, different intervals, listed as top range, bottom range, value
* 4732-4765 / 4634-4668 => 1.06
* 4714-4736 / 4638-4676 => 1.03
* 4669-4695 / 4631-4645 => 1.02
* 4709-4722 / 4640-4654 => 1.05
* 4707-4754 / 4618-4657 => 1.03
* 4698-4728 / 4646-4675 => 1.02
